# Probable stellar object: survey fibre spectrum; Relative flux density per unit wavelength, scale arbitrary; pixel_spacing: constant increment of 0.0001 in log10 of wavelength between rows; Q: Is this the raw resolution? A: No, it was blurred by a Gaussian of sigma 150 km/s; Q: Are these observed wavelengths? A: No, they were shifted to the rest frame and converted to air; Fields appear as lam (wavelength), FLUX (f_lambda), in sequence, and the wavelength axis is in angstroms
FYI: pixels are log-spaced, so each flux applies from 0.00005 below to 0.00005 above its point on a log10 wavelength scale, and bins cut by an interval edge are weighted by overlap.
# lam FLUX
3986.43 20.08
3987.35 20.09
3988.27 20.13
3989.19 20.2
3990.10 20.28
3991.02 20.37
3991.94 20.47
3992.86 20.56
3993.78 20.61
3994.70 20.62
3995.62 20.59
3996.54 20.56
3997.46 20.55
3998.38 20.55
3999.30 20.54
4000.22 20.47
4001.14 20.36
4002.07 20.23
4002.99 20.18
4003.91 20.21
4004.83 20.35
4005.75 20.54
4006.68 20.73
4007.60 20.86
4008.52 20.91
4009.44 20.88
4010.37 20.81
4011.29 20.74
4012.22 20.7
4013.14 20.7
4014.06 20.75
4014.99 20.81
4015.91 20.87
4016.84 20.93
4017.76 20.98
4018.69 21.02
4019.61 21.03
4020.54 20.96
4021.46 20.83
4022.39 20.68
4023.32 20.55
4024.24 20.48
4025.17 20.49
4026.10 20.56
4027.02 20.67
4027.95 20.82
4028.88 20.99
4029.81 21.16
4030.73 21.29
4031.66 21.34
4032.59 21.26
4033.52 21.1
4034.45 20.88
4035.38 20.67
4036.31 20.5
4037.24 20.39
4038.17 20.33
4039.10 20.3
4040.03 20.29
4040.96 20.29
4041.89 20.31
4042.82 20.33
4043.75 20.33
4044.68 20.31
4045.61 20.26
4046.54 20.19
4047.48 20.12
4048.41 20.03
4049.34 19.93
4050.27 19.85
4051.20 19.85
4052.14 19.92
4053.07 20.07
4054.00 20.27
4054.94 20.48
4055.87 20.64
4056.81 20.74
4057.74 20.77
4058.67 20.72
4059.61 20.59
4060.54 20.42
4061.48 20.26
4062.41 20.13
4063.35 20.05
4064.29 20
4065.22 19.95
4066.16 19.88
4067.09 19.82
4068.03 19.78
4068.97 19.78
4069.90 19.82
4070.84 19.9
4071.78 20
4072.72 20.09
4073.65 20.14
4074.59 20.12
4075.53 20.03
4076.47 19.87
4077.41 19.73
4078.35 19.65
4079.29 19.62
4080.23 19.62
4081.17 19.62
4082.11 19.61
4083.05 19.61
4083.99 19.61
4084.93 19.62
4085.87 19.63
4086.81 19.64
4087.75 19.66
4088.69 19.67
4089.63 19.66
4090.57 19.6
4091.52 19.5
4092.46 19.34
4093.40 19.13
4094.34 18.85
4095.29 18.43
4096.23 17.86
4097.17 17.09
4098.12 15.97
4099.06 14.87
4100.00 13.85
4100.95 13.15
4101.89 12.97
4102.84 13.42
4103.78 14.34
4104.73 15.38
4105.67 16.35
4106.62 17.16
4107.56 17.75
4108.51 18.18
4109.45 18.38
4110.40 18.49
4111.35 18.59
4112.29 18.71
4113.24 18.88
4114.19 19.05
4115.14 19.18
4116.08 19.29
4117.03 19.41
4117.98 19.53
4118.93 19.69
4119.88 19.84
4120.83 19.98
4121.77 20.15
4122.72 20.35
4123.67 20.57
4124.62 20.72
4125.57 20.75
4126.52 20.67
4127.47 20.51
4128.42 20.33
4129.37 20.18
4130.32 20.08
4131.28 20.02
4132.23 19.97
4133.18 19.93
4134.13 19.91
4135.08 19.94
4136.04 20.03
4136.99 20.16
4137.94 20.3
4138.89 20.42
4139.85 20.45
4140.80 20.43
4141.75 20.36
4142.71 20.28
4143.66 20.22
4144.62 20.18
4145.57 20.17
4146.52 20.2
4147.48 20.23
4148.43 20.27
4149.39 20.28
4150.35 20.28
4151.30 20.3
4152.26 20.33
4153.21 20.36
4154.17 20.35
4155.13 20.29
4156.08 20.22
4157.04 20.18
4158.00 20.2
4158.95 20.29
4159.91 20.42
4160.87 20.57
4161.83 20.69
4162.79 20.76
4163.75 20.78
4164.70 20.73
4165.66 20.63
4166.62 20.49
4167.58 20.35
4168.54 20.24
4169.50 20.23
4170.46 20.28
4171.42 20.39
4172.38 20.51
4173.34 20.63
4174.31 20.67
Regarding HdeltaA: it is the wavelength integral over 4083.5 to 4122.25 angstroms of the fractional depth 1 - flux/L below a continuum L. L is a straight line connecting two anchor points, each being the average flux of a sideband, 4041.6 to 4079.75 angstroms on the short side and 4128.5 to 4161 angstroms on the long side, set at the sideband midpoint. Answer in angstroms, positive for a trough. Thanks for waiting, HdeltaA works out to 4.1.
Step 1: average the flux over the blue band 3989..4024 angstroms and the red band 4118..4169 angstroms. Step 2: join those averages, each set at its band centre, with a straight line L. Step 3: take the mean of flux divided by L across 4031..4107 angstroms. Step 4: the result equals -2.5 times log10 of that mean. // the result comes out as 0.06 mag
